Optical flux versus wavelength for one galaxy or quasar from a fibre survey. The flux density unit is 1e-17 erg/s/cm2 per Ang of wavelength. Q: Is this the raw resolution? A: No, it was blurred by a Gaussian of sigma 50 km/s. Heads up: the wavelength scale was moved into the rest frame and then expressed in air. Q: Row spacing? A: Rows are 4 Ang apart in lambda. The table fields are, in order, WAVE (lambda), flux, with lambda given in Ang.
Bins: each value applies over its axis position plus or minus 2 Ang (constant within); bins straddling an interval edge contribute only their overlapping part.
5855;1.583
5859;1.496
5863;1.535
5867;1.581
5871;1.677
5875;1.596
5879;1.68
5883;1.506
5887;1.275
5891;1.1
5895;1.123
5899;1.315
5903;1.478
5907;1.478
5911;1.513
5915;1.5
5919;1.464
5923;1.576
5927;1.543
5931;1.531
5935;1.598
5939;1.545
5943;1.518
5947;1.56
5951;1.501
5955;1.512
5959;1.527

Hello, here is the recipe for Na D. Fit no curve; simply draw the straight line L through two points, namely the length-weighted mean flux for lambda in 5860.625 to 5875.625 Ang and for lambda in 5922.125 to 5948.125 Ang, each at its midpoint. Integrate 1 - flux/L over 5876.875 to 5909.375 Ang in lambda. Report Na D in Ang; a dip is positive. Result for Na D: 4.3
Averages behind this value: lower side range 1.59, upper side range 1.55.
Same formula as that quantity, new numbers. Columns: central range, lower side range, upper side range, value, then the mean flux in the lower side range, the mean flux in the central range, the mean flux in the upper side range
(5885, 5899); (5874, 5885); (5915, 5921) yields 3.3 Ang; 1.59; 1.19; 1.48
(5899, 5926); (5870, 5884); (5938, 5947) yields 1.4 Ang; 1.62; 1.49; 1.54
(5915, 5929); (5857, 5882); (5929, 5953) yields 0.3 Ang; 1.59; 1.52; 1.54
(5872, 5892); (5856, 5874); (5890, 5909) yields -0.2 Ang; 1.57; 1.46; 1.31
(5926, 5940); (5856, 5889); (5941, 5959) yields -0.3 Ang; 1.54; 1.56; 1.52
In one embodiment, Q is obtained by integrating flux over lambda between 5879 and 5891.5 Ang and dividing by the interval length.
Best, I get 1.38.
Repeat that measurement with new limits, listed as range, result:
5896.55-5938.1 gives 1.5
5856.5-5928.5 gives 1.47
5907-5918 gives 1.5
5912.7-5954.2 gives 1.53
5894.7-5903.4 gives 1.31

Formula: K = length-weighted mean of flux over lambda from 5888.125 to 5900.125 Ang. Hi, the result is 1.18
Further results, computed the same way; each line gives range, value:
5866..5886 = 1.59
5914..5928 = 1.52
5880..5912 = 1.35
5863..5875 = 1.61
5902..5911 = 1.49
